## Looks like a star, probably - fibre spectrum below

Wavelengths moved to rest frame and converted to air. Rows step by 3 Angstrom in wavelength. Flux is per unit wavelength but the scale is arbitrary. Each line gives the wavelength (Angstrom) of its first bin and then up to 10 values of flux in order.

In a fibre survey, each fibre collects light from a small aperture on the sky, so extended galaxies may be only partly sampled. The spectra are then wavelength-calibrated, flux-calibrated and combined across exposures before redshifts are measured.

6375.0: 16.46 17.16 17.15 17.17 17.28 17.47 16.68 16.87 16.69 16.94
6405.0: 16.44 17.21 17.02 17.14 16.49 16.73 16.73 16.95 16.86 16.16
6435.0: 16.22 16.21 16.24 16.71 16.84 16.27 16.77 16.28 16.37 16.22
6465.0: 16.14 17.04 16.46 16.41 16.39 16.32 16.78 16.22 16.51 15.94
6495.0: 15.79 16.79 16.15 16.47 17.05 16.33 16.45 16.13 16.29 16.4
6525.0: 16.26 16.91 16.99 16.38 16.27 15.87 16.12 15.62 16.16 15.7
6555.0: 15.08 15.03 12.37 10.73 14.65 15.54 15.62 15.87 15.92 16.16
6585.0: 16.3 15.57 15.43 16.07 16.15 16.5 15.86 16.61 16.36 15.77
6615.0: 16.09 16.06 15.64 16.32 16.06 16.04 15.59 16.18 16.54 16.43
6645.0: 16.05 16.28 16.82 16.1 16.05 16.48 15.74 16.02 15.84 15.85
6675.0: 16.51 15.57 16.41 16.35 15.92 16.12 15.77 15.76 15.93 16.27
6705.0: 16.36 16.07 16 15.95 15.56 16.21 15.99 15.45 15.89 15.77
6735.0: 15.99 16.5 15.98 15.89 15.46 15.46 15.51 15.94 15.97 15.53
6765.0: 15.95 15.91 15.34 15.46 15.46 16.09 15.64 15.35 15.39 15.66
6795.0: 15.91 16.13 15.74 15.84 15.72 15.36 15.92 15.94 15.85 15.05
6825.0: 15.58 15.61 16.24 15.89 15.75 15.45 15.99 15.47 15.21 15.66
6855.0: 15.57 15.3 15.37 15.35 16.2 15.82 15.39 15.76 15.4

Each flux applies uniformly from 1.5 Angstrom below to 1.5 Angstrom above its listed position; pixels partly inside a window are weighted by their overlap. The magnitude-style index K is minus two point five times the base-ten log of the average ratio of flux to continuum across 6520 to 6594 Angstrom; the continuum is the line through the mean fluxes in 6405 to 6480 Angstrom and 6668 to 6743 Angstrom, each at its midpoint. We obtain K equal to 0.05 mag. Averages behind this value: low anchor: 16.6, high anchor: 16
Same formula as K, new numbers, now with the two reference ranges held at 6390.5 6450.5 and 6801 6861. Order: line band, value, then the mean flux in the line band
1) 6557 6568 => 0.24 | 13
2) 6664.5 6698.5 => 0.00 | 16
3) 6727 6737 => 0.00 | 15.9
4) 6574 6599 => 0.02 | 15.9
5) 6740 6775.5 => 0.01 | 15.7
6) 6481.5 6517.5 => 0.01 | 16.4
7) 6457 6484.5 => 0.01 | 16.5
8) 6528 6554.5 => 0.02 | 16.1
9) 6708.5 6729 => 0.00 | 15.9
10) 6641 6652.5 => -0.02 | 16.4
